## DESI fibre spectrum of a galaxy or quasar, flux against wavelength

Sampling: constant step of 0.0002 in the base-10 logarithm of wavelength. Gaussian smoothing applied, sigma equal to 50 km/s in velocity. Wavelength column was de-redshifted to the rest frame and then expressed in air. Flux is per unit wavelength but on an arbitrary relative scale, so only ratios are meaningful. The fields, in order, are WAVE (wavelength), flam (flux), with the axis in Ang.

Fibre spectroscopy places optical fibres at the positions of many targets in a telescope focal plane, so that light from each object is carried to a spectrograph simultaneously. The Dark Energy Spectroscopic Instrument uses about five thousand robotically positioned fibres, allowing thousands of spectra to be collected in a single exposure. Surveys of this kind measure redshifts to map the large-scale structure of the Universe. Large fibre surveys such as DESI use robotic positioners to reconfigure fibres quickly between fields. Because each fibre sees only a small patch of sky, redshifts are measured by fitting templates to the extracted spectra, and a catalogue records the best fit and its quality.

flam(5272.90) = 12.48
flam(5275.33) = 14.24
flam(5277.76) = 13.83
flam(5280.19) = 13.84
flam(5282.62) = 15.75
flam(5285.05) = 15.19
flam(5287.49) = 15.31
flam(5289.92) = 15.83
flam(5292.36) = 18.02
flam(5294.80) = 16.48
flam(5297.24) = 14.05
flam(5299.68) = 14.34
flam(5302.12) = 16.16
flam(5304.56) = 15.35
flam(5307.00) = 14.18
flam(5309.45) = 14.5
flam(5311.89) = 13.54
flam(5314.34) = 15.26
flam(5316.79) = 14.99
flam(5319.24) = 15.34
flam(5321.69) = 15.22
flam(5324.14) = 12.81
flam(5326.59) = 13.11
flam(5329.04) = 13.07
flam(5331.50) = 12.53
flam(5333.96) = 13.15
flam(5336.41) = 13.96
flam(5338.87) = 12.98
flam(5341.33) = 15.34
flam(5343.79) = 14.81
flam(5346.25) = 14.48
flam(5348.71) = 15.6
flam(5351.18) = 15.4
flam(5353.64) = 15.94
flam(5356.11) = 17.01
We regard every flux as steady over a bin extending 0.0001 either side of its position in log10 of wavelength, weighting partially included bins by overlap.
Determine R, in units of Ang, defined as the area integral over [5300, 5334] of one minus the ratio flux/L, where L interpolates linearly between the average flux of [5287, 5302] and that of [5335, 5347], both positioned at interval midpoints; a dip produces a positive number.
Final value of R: 1.8 Ang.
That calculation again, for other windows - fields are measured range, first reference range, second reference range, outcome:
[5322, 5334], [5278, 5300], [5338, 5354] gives 1.58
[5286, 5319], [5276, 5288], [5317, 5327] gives -1.65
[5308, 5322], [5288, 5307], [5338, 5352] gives 0.50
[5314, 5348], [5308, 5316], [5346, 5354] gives 1.94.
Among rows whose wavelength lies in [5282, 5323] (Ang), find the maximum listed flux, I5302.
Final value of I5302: 18.02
